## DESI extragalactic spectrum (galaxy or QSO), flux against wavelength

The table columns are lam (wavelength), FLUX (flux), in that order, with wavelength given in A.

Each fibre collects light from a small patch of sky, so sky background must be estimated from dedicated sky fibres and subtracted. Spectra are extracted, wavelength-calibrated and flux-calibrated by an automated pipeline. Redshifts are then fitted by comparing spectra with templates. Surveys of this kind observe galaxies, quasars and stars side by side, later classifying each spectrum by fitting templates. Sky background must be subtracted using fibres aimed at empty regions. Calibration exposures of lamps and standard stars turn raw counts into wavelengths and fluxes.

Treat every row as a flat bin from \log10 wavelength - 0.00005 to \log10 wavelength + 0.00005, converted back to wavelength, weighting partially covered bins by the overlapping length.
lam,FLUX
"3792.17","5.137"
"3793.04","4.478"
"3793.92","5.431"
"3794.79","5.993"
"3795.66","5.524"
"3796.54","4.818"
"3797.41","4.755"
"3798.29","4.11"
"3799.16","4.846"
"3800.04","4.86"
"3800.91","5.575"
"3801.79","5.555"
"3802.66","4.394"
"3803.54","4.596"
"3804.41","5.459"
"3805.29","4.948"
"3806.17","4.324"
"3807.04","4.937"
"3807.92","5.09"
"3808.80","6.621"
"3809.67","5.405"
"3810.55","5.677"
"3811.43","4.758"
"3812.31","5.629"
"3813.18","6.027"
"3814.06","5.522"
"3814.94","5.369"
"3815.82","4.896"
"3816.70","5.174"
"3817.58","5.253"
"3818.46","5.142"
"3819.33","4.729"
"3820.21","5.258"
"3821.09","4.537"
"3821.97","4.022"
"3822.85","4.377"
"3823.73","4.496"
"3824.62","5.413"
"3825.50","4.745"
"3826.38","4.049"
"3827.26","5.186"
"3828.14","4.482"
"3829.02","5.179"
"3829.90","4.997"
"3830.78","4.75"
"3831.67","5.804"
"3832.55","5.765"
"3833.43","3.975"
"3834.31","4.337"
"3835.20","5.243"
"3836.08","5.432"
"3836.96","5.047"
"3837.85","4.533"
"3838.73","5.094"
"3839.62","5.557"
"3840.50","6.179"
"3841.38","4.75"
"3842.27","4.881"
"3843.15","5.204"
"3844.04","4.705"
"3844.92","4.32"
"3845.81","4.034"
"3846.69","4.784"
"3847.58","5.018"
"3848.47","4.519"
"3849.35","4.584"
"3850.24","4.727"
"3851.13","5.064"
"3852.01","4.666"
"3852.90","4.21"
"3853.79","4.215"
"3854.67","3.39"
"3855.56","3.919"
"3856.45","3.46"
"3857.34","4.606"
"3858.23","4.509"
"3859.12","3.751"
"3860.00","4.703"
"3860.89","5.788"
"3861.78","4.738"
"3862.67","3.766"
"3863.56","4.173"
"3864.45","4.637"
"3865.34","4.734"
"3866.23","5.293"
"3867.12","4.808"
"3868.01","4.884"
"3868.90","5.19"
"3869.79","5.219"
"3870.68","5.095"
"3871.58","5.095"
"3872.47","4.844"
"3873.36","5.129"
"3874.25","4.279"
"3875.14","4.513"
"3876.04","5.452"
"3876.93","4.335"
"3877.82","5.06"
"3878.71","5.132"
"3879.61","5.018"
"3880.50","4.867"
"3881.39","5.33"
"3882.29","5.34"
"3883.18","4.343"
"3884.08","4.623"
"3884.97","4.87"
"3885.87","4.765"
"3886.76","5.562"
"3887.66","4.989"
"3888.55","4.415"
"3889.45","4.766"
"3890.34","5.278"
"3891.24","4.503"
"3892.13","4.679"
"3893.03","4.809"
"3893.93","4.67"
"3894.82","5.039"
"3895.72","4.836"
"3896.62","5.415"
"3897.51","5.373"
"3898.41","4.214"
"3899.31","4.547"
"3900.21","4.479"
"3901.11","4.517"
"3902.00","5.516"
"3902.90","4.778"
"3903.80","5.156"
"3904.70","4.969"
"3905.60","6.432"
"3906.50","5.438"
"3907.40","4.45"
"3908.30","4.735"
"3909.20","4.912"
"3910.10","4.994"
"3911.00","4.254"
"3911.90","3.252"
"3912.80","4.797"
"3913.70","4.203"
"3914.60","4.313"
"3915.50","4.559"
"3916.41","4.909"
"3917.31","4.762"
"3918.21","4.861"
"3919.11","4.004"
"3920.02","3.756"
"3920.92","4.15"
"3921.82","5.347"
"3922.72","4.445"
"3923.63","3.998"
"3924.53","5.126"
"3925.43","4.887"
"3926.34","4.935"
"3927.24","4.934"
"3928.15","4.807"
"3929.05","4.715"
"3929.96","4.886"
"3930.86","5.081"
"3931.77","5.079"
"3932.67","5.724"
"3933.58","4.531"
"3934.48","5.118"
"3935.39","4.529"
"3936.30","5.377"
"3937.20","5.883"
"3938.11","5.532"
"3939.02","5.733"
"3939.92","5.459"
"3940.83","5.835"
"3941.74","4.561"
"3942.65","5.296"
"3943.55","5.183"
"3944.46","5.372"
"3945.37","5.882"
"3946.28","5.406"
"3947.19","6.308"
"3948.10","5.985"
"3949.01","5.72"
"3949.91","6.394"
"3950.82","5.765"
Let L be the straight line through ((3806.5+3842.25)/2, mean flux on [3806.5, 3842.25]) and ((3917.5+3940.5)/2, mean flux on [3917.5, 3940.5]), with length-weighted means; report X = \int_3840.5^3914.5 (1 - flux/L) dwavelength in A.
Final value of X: 3.6 A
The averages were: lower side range 5.08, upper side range 4.92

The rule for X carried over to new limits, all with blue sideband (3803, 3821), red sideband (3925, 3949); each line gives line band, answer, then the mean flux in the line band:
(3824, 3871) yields 4.3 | 4.75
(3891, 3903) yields 1.0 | 4.82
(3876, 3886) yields 0.7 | 4.91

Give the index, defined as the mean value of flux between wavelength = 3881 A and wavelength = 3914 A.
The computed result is 4.85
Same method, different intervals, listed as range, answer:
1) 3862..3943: 4.86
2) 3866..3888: 4.96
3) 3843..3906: 4.77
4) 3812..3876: 4.81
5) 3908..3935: 4.67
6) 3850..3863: 4.37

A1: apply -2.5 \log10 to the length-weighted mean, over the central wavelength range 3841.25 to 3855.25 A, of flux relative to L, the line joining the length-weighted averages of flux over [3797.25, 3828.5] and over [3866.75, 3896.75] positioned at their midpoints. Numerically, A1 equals 0.09 mag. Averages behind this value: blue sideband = 5.01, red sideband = 4.91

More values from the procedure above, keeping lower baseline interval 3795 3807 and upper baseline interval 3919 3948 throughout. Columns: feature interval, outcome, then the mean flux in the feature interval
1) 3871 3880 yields 0.03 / 4.88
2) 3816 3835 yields 0.02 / 4.85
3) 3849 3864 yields 0.15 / 4.37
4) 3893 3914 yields 0.05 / 4.83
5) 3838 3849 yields 0.01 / 4.91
